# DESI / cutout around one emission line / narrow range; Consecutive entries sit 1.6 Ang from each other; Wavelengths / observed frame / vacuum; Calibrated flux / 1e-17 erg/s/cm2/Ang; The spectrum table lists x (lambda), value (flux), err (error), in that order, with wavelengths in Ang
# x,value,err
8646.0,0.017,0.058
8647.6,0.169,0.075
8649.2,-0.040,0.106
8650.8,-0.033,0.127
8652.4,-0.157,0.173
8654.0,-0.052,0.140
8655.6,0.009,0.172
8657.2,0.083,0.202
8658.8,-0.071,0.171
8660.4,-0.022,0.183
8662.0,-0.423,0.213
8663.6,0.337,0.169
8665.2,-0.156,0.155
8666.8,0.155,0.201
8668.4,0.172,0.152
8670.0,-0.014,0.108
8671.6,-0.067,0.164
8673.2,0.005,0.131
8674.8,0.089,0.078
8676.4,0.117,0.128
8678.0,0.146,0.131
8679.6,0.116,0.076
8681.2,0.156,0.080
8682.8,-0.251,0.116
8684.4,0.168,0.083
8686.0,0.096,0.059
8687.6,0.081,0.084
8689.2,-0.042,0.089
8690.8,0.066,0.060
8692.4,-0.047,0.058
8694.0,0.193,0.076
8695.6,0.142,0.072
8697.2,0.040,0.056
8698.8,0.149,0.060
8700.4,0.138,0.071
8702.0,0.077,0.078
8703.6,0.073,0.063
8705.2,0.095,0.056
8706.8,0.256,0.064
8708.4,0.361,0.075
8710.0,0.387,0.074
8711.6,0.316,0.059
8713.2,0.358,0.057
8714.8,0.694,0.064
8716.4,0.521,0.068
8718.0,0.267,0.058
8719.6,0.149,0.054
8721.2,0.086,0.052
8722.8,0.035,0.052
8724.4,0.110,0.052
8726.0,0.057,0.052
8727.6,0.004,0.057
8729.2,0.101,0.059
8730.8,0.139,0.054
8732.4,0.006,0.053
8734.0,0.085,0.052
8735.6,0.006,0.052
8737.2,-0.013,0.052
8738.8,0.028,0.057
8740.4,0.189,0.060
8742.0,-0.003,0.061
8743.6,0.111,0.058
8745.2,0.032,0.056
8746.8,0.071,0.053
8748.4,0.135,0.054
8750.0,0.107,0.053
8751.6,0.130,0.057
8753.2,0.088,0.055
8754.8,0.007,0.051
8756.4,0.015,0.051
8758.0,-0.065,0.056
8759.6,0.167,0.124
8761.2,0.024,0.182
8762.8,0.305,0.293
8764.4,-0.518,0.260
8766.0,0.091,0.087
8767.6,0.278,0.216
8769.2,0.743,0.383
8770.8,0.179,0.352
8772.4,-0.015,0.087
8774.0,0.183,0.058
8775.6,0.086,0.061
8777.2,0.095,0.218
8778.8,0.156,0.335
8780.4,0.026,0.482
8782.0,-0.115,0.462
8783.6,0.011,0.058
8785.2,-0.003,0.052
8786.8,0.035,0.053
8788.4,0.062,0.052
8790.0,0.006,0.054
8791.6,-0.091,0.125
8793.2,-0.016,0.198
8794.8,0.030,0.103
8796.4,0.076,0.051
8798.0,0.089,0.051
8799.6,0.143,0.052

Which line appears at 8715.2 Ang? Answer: [O II]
